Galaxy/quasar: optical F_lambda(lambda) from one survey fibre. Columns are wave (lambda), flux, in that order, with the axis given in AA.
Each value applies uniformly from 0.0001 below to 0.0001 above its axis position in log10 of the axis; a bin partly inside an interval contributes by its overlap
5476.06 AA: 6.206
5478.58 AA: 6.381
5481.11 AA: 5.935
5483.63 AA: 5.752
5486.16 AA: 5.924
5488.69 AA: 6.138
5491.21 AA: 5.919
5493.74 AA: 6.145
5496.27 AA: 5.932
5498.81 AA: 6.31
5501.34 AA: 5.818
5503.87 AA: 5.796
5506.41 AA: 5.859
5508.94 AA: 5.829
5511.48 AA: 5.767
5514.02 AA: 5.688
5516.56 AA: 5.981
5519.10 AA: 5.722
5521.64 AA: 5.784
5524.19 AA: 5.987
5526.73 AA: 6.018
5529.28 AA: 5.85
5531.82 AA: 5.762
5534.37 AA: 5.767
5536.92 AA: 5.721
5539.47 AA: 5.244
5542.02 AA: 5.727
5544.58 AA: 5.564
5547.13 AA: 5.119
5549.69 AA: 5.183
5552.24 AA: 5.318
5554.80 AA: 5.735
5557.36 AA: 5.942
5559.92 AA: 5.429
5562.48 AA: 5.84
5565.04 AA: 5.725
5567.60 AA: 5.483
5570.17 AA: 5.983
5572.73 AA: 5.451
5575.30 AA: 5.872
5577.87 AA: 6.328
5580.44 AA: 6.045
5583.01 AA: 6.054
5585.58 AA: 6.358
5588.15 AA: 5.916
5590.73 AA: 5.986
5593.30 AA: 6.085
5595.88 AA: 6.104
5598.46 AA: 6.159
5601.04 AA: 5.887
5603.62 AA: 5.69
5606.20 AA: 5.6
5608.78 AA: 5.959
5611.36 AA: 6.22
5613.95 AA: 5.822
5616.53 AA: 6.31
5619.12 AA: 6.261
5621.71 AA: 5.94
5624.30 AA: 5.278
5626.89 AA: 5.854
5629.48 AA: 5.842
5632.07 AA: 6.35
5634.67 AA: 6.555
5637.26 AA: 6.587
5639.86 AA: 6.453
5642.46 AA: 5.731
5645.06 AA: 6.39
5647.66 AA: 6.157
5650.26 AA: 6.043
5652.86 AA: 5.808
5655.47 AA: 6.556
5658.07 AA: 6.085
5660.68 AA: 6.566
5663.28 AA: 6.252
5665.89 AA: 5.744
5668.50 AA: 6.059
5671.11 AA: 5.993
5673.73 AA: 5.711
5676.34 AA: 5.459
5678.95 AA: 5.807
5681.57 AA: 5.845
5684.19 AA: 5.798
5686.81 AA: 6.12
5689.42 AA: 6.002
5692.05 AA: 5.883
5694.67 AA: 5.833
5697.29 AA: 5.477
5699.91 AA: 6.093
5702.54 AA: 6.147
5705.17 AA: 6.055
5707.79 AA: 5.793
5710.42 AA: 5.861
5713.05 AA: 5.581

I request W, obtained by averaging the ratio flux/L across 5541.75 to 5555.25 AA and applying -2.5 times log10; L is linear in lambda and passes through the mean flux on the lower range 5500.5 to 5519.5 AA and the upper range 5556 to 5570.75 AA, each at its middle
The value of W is 0.068 mag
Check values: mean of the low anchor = 5.81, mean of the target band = 5.4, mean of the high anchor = 5.72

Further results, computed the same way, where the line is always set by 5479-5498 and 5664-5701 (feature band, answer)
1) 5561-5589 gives 0.00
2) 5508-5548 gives 0.04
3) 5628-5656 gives -0.06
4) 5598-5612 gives 0.00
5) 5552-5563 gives 0.05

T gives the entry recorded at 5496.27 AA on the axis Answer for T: 5.932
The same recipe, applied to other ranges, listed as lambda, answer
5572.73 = 5.451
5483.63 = 5.752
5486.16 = 5.924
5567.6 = 5.483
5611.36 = 6.22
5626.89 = 5.854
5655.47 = 6.556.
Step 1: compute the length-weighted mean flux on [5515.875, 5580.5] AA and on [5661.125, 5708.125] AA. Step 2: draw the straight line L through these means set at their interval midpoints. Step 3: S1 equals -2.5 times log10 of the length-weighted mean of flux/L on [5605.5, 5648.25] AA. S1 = -0.05 mag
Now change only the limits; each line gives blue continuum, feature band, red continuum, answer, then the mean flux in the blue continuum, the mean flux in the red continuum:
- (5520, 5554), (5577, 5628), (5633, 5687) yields -0.023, 5.62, 6.08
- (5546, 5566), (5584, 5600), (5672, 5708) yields -0.087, 5.54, 5.86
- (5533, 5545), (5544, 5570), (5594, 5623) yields 0.030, 5.61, 6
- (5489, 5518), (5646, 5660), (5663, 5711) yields -0.048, 5.92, 5.88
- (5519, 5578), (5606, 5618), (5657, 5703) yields -0.041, 5.68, 5.93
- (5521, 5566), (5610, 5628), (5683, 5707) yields -0.031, 5.65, 5.93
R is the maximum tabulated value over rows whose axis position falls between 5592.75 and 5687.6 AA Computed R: 6.587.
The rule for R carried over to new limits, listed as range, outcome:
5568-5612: 6.358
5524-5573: 6.018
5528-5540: 5.85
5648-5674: 6.566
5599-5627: 6.31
